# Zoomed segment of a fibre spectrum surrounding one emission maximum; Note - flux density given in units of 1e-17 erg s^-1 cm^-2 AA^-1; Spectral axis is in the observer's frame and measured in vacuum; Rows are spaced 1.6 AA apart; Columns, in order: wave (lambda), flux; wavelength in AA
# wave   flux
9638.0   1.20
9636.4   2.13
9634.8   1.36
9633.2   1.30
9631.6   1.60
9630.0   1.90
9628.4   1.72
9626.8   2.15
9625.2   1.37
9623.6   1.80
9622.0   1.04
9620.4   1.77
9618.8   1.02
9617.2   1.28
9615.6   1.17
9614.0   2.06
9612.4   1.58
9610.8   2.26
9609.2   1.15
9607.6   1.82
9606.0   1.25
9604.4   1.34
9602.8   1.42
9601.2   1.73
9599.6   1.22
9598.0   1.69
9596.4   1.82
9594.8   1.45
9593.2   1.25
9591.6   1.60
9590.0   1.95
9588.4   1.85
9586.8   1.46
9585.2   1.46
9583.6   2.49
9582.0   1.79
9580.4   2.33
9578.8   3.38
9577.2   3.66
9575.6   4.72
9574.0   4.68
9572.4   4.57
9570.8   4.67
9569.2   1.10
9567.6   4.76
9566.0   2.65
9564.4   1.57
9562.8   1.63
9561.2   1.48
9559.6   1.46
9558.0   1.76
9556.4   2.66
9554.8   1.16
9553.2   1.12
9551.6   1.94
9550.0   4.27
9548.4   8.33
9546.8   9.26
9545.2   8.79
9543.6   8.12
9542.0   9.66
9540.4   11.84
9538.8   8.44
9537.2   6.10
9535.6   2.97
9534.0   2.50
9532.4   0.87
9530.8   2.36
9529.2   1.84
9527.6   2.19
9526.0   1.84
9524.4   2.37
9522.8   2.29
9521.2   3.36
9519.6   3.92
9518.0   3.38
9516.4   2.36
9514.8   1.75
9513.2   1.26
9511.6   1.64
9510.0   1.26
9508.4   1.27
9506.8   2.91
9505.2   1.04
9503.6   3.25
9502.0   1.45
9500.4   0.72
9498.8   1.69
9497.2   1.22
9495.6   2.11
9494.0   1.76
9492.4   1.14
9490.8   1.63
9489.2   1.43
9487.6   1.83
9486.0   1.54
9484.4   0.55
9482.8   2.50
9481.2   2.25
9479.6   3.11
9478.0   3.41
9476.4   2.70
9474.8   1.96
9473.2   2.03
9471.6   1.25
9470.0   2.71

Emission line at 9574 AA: [N II] 6583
